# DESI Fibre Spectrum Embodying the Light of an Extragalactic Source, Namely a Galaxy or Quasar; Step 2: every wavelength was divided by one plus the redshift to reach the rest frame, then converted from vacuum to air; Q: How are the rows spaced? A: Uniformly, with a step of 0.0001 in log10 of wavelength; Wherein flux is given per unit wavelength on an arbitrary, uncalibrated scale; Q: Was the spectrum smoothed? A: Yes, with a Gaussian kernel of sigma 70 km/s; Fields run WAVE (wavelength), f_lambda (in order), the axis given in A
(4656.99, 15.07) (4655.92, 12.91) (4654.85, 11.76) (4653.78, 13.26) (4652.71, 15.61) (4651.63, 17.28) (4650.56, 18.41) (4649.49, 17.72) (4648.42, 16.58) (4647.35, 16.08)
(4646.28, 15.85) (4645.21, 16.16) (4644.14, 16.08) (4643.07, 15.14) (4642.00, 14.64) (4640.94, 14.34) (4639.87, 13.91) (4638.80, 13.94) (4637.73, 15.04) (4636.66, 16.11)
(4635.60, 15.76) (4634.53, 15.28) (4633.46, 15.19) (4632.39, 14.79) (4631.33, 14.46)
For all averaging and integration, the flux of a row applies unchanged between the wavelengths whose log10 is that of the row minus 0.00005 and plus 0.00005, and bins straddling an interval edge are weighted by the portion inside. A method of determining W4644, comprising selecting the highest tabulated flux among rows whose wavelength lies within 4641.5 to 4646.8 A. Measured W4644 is 16.16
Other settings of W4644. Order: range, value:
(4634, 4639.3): 16.11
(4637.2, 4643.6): 15.14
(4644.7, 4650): 17.72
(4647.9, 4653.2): 18.41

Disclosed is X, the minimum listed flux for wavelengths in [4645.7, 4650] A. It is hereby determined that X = 15.85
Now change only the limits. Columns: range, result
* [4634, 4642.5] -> 13.91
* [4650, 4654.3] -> 13.26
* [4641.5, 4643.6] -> 14.64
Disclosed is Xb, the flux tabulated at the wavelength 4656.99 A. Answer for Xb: 15.07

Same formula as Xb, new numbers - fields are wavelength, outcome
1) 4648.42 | 16.58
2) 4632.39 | 14.79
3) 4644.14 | 16.08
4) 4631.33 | 14.46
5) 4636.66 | 16.11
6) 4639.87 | 13.91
